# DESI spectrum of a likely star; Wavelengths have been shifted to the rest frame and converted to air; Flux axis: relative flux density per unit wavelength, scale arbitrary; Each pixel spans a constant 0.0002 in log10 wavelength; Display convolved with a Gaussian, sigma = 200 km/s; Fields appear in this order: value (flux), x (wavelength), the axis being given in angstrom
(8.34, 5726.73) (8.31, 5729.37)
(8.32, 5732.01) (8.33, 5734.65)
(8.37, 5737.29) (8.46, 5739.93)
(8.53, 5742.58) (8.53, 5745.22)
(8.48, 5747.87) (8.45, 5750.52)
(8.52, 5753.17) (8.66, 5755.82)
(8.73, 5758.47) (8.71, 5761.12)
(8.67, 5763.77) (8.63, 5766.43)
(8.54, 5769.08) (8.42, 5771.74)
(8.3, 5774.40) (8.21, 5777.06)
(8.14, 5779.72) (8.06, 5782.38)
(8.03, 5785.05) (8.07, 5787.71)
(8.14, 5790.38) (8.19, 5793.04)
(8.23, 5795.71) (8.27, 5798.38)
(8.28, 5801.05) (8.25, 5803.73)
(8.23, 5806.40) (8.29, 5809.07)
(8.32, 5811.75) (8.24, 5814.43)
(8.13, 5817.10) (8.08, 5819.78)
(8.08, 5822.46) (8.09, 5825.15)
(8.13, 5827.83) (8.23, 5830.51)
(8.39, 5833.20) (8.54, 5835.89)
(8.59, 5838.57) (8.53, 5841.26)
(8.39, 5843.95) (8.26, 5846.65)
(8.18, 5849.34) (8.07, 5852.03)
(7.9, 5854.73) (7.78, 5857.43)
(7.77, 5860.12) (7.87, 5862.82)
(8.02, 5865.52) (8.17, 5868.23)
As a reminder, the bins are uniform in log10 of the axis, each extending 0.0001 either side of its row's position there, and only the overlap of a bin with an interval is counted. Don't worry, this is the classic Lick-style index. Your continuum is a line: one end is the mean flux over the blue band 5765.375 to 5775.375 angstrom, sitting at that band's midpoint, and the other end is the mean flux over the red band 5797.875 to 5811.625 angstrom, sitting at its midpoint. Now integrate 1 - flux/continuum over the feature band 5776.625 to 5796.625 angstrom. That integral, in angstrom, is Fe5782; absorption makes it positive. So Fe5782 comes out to 0.59 angstrom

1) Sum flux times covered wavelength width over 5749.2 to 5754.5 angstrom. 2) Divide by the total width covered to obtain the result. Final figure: 8.48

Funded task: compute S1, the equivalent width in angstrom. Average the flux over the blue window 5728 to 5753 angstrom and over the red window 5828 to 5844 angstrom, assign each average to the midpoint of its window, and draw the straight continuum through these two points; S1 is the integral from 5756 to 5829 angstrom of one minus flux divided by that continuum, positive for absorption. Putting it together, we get 1.25 angstrom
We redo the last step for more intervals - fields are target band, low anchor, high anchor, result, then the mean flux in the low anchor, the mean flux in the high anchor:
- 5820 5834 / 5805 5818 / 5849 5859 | -0.04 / 8.25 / 7.96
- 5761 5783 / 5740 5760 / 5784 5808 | -0.06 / 8.55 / 8.19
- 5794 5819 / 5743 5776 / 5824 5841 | 0.52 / 8.55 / 8.35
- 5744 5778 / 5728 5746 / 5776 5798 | -1.04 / 8.4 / 8.14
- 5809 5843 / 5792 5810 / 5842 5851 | -0.05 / 8.25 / 8.29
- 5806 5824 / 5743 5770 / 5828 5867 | 0.29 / 8.59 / 8.18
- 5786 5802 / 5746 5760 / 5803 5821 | 0.26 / 8.57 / 8.22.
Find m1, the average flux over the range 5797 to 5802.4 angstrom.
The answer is 8.26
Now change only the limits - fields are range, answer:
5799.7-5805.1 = 8.26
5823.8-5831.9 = 8.15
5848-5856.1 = 8.05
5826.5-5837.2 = 8.32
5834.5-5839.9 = 8.57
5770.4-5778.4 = 8.31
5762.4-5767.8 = 8.66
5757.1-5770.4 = 8.66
